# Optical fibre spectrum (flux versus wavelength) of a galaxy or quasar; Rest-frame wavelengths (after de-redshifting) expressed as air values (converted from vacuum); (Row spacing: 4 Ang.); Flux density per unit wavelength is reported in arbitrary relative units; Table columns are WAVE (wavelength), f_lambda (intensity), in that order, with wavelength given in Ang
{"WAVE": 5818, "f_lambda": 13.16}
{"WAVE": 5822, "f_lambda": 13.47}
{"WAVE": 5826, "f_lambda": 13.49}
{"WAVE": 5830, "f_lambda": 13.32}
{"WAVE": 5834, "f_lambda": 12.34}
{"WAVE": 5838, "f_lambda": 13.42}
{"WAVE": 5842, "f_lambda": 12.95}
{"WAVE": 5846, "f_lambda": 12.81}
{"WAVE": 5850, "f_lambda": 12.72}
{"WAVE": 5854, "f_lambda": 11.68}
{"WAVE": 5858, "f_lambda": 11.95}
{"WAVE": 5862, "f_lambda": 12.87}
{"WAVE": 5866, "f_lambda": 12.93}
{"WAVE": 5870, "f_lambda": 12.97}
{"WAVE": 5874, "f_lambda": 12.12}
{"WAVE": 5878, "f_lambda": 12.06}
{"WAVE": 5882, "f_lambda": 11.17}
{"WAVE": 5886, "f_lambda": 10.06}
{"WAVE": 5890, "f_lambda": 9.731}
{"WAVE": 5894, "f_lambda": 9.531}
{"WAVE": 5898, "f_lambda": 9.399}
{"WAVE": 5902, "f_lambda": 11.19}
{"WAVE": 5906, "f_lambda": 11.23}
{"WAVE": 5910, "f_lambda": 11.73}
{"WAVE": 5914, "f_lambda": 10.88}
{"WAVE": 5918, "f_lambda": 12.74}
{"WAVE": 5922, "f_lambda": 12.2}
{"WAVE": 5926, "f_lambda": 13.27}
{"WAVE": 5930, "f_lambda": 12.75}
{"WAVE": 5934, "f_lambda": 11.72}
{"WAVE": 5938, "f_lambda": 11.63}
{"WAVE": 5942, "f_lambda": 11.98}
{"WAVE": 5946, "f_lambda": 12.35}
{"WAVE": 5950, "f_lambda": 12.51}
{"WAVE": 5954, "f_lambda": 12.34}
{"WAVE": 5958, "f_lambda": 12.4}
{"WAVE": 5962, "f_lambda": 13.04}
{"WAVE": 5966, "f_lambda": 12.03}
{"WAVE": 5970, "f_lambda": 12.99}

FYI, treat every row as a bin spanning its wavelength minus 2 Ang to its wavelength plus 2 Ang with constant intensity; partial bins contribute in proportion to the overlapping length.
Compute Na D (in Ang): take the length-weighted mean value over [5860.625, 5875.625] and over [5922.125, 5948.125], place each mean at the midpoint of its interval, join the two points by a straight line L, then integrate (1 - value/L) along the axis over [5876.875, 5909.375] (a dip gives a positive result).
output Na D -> 5.2 Ang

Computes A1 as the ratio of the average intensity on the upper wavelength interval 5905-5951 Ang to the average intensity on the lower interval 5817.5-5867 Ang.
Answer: 0.9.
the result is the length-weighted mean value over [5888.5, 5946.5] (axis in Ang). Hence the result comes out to 11.5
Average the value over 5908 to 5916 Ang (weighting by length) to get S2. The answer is 11.3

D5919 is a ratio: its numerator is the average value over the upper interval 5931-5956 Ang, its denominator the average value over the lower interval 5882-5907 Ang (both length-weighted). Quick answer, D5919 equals 1.18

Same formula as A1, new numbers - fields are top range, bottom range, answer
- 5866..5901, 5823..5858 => 0.86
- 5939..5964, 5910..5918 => 1.07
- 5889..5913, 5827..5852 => 0.81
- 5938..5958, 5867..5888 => 1.04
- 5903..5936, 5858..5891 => 1.02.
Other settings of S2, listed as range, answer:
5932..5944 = 11.8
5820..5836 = 13.2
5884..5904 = 9.98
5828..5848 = 13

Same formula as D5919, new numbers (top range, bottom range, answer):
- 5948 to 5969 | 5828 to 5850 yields 0.96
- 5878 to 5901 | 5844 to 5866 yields 0.82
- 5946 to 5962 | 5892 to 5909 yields 1.20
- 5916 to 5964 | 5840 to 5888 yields 1.02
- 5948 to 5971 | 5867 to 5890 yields 1.08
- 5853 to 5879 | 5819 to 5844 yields 0.94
